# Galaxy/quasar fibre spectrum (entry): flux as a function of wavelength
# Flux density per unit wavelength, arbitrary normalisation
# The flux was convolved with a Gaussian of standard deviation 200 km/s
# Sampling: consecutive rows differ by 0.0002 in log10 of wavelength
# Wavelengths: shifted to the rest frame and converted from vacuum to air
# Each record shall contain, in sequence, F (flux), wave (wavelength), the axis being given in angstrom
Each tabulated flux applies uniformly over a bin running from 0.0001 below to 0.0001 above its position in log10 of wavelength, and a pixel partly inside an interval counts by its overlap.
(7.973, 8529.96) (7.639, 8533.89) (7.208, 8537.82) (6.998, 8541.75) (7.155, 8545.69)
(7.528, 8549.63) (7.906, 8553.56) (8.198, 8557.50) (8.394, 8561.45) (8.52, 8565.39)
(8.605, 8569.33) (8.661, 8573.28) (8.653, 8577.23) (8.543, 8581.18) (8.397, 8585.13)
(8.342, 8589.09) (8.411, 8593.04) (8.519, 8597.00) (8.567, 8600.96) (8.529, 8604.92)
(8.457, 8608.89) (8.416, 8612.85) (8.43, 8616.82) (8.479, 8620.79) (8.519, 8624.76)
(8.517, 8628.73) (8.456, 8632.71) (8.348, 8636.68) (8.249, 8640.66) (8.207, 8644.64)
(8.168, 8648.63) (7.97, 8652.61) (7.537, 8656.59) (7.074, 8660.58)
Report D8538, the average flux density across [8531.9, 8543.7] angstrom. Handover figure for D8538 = 7.29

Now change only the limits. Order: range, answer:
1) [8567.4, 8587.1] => 8.57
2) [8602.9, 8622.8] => 8.46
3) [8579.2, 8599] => 8.44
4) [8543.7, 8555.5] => 7.53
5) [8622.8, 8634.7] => 8.5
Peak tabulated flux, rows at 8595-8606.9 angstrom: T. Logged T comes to 8.567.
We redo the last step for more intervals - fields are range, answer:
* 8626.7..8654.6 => 8.517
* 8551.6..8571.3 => 8.605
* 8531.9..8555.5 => 7.906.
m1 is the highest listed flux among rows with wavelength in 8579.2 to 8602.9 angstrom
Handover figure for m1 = 8.567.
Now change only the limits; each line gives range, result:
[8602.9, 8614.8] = 8.529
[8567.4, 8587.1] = 8.661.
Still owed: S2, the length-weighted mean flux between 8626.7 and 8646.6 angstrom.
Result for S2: 8.36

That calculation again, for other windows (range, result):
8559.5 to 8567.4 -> 8.47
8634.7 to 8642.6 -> 8.3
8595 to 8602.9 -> 8.54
